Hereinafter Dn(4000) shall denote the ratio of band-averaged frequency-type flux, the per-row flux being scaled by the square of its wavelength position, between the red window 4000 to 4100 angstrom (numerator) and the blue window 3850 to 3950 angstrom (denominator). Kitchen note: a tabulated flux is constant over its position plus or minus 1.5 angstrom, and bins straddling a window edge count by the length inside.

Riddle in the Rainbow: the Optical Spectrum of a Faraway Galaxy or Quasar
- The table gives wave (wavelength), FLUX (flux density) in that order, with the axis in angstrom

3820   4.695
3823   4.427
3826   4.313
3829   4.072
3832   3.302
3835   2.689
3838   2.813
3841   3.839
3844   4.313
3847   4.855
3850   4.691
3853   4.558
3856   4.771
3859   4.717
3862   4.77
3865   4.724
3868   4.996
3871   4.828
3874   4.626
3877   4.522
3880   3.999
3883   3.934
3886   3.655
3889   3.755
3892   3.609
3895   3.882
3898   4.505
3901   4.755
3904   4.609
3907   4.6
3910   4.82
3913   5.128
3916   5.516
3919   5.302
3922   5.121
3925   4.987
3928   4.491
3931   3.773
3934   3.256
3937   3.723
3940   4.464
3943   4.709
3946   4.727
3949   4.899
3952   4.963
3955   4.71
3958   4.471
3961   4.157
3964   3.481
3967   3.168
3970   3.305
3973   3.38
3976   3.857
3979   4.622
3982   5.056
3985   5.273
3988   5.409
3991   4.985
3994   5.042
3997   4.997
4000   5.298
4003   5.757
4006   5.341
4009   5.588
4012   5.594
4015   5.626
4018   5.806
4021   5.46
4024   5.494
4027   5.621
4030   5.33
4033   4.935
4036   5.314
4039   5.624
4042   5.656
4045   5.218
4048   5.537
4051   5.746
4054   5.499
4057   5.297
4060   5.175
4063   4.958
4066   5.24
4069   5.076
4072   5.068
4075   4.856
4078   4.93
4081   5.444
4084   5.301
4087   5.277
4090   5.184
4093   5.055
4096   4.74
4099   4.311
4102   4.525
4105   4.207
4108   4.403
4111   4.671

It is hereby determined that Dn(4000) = 1.27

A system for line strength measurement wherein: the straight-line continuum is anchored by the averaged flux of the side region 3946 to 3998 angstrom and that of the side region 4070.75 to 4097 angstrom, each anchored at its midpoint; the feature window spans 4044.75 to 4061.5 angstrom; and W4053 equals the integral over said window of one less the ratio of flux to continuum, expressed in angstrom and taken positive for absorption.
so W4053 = -1.7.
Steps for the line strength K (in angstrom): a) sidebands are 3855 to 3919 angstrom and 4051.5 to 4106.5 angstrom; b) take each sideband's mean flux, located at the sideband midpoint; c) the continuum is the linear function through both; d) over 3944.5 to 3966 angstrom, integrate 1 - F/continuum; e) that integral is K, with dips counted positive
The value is 1.12 angstrom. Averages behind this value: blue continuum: 4.53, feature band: 4.46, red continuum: 5.02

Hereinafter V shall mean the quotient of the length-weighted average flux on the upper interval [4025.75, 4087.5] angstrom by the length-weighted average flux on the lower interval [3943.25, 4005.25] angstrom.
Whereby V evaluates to 1.2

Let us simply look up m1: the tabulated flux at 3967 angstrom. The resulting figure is 3.168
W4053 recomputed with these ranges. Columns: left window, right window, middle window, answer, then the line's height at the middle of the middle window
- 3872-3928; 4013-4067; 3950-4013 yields 4.6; 5.05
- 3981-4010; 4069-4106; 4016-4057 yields -2.9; 5.12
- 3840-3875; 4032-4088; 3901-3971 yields 6.0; 4.89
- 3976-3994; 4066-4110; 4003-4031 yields -3.5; 4.94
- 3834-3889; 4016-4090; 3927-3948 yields 2.4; 4.7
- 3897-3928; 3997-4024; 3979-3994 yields 0.7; 5.38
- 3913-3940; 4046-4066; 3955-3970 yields 2.9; 4.78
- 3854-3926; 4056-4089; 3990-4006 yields -1.0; 4.92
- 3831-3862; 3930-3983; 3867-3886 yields -1.3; 4.11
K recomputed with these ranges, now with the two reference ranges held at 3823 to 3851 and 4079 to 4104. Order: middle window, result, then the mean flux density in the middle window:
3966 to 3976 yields 2.42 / 3.38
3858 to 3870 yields -2.40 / 4.81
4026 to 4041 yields -2.06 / 5.37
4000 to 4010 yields -2.01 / 5.52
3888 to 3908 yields -0.47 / 4.25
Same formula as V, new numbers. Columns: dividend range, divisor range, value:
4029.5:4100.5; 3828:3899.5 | 1.24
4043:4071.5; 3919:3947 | 1.20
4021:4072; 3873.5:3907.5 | 1.28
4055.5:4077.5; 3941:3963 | 1.10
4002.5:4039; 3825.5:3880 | 1.28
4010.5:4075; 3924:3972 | 1.28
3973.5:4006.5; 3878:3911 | 1.19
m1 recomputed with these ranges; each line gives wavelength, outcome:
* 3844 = 4.313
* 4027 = 5.621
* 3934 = 3.256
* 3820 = 4.695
